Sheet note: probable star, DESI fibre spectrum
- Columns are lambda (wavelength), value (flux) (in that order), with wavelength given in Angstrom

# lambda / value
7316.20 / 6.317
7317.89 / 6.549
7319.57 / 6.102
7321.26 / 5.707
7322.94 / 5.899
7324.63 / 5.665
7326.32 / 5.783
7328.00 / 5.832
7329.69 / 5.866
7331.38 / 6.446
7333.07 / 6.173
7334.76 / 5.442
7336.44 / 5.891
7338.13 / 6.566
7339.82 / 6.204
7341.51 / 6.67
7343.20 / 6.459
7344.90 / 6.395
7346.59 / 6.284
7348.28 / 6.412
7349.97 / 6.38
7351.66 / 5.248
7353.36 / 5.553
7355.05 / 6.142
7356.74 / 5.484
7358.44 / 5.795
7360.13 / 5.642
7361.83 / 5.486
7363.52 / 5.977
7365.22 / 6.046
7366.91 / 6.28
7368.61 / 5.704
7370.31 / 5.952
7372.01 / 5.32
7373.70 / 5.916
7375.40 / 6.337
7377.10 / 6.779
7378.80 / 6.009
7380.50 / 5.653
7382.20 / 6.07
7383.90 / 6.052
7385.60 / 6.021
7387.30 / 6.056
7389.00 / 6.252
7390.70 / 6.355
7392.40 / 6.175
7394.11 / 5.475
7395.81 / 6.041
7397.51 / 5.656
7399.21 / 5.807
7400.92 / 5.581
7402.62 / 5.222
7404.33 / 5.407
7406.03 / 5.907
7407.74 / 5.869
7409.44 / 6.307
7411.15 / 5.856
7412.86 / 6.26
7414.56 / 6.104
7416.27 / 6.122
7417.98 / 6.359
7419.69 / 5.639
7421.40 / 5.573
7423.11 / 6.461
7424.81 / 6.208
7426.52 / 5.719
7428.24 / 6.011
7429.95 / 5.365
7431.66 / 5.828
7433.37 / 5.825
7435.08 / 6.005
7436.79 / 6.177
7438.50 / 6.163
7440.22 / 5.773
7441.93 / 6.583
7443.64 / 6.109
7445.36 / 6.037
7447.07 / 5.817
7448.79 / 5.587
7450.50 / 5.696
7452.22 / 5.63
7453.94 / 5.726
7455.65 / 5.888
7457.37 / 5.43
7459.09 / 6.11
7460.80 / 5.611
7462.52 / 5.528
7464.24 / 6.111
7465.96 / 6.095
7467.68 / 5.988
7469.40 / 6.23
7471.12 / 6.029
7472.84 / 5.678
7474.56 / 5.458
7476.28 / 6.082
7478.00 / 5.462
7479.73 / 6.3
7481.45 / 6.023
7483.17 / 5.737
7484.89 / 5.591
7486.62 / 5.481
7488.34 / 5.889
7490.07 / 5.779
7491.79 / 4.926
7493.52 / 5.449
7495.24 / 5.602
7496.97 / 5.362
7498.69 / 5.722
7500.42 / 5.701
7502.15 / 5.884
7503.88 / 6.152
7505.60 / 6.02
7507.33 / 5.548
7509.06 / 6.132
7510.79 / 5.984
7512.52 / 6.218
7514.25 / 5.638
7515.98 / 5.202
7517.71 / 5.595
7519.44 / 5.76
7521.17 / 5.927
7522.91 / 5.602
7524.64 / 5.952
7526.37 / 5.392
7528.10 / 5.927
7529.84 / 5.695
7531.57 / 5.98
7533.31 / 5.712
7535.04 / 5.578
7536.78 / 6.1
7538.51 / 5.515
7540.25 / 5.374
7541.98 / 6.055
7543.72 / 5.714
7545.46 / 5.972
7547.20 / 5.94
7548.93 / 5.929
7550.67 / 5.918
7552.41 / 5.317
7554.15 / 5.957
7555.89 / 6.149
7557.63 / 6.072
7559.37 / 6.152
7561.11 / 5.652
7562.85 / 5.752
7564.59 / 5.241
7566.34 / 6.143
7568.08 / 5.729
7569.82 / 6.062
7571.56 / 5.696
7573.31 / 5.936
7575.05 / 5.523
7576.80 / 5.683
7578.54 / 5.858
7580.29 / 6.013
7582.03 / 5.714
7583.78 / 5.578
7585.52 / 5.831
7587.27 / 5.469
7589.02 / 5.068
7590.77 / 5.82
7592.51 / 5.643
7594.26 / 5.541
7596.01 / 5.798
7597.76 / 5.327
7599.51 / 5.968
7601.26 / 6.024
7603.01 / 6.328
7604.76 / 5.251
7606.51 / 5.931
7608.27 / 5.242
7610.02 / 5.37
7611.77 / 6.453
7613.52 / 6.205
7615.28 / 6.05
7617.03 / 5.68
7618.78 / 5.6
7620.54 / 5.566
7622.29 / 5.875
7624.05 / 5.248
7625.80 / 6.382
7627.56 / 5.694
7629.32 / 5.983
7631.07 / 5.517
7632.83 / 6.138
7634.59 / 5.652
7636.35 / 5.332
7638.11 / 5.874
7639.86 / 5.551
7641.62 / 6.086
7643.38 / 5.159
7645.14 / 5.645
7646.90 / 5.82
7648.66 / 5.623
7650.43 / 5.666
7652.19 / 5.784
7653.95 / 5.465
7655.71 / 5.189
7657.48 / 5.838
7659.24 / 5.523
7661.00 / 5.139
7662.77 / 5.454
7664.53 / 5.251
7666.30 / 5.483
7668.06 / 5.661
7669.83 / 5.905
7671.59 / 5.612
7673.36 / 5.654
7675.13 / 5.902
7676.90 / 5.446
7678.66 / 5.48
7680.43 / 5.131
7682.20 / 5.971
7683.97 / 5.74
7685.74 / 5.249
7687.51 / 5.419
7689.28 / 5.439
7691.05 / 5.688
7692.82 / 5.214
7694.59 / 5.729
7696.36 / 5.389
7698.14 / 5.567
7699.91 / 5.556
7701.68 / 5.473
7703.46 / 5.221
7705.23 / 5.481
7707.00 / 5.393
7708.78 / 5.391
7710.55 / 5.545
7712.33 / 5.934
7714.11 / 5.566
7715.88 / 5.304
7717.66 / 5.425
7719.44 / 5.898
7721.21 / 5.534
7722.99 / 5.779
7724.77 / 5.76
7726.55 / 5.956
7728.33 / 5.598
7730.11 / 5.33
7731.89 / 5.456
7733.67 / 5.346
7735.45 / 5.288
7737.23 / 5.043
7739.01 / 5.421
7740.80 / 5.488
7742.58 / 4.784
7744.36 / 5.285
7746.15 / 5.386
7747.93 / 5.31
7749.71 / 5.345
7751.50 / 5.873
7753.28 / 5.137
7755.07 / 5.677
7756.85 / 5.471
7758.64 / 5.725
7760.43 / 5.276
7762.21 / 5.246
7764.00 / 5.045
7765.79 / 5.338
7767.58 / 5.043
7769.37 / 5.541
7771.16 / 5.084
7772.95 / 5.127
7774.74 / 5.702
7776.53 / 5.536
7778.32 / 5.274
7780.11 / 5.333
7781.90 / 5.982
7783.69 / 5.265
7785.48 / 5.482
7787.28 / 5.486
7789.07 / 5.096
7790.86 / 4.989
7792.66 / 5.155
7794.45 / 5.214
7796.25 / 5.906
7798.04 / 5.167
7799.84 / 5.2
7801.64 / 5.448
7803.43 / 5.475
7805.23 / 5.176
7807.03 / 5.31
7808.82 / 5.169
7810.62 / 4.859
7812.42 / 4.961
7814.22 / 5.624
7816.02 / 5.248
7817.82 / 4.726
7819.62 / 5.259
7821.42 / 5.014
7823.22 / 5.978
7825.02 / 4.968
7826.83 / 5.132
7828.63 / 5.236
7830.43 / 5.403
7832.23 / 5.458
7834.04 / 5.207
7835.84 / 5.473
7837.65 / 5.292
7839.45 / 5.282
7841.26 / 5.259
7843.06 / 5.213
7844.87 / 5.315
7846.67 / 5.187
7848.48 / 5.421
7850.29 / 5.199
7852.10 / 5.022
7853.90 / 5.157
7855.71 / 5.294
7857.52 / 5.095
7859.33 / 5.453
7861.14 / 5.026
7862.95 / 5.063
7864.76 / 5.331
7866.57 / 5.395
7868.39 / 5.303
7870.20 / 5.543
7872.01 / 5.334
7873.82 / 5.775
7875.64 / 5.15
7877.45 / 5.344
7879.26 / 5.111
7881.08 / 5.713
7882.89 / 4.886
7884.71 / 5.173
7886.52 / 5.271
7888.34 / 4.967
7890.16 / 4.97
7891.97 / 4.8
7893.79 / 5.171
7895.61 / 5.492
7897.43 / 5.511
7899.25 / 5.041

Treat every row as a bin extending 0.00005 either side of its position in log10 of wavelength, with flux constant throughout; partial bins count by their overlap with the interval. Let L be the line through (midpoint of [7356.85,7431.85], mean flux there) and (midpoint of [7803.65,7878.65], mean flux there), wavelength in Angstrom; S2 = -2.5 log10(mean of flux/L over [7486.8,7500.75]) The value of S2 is 0.04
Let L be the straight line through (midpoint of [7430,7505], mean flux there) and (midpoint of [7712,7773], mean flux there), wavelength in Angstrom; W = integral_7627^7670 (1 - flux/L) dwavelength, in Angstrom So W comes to -0.4 Angstrom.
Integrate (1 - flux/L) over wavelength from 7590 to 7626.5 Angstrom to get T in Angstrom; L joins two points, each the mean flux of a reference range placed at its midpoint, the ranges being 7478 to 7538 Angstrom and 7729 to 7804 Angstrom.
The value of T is -1.2 Angstrom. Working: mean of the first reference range 5.75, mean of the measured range 5.77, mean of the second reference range 5.35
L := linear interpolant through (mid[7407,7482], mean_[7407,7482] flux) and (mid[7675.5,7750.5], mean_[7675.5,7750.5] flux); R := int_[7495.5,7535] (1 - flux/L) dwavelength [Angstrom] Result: 0.3 Angstrom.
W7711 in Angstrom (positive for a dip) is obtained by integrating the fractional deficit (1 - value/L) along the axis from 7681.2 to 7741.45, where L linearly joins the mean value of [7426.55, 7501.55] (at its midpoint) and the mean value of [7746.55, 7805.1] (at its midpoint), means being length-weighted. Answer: -0.6 Angstrom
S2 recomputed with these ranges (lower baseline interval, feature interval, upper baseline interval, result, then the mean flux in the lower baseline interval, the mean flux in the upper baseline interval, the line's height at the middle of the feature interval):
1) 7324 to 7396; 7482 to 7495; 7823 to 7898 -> 0.05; 6.01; 5.26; 5.82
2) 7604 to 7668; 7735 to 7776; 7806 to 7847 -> 0.01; 5.66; 5.24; 5.4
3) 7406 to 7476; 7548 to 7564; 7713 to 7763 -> -0.02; 5.92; 5.46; 5.74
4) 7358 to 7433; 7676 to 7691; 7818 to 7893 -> 0.00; 5.92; 5.25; 5.5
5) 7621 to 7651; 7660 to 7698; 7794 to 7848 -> 0.02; 5.72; 5.27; 5.61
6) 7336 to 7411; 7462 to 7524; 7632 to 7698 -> 0.01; 5.97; 5.57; 5.81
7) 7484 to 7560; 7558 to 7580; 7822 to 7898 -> -0.02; 5.76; 5.27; 5.69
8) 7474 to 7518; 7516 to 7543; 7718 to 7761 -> -0.01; 5.73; 5.47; 5.7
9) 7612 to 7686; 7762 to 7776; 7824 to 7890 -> 0.03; 5.66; 5.26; 5.43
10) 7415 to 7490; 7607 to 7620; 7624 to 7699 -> -0.02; 5.89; 5.6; 5.67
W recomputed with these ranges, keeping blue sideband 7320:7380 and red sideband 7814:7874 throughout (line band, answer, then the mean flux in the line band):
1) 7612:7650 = -1.18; 5.76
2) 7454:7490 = -0.11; 5.83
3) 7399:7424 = 0.00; 5.9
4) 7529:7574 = -0.96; 5.82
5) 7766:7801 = 0.10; 5.35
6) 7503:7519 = -0.20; 5.83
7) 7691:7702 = -0.03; 5.51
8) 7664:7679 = -0.24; 5.61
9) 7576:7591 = -0.03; 5.66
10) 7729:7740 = 0.23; 5.32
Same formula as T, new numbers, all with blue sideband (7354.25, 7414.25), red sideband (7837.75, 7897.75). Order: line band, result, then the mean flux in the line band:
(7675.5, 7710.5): 0.0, 5.48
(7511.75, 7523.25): 0.0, 5.7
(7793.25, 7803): -0.1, 5.39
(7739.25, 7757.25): 0.1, 5.37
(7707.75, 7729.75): -0.7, 5.63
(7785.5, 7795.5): 0.2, 5.22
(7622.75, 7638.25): -0.5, 5.75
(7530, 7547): -0.2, 5.78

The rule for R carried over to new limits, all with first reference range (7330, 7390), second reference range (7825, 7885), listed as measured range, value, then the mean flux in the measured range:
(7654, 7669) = 0.3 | 5.44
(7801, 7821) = 0.5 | 5.2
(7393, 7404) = 0.6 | 5.63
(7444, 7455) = 0.2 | 5.77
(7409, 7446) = -0.6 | 6.02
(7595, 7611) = -0.1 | 5.7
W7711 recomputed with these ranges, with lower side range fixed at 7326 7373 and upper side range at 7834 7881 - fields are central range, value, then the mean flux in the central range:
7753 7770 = 0.2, 5.35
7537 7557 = -0.4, 5.82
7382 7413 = 0.1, 5.9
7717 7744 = 0.0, 5.47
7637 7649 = -0.2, 5.68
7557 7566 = -0.2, 5.79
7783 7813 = 0.6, 5.26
